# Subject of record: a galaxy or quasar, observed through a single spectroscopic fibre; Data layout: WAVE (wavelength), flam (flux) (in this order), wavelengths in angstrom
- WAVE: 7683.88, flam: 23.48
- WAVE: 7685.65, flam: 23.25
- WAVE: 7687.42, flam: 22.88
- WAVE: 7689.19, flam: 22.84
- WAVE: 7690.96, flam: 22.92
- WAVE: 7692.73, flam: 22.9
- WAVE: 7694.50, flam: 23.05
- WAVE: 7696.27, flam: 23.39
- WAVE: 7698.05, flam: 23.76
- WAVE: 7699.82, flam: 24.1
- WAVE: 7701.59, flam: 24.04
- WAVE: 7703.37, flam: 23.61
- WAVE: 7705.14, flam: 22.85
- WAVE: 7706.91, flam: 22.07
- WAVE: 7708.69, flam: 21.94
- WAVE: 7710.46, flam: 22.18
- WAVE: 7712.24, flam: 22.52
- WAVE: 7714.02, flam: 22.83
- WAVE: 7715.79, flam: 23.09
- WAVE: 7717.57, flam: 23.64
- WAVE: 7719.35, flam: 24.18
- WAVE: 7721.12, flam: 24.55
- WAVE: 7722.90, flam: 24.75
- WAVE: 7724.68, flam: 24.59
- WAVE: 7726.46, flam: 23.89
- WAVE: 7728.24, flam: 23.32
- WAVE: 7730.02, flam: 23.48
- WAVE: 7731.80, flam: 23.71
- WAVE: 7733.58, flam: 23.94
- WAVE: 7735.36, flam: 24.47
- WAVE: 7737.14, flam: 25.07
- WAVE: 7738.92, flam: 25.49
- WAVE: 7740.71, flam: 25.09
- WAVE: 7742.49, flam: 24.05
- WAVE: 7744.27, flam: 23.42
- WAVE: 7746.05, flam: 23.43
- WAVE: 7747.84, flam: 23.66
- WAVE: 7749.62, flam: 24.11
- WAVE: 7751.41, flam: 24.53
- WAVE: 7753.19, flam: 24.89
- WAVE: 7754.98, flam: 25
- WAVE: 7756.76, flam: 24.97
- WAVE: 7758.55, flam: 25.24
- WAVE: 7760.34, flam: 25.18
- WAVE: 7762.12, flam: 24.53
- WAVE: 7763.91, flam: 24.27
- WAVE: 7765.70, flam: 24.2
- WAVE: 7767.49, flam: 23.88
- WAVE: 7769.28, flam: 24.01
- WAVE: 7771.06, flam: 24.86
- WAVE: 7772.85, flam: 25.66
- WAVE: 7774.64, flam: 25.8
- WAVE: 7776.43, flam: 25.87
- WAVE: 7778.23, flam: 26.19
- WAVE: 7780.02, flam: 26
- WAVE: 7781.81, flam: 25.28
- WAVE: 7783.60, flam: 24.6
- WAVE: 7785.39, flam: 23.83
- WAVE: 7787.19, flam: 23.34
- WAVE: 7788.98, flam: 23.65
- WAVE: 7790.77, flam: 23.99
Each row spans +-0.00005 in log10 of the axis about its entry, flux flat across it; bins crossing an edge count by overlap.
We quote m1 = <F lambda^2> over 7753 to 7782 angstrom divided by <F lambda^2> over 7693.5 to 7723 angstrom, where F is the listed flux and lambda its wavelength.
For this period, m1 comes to 1.1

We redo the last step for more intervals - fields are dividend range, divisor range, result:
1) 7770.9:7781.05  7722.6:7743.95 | 1.07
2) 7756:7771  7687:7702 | 1.07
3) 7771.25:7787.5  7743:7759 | 1.04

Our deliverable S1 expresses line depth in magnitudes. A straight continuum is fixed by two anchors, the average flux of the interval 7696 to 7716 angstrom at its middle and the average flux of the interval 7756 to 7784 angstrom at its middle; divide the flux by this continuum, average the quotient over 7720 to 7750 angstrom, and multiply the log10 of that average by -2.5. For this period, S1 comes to -0.011 mag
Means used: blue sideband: 23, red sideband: 25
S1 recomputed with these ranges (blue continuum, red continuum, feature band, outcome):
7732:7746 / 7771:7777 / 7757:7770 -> 0.033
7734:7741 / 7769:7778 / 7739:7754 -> 0.037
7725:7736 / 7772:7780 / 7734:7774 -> 0.014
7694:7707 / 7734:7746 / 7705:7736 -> 0.024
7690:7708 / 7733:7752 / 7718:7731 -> -0.010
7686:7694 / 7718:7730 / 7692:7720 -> 0.017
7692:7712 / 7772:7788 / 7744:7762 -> -0.002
